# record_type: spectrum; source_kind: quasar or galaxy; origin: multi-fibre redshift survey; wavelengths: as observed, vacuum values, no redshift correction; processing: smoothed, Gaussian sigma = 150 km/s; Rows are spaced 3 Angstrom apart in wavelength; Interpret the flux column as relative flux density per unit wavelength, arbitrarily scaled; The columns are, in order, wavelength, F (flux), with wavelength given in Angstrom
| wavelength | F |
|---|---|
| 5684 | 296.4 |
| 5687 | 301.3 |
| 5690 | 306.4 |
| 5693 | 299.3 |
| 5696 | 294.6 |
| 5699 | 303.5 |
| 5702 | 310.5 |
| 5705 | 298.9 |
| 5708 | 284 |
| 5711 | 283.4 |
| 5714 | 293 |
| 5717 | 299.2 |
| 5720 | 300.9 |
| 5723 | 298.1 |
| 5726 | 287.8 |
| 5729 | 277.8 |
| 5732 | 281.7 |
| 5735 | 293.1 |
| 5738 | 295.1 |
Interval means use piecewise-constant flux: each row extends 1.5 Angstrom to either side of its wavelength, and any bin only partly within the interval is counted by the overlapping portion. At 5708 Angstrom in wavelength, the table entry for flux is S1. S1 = 284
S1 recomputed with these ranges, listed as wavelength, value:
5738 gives 295.1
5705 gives 298.9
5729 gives 277.8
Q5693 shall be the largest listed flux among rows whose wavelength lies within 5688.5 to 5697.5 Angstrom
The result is 306.4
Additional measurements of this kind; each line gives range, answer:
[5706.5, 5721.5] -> 300.9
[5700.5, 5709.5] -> 310.5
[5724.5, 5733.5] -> 287.8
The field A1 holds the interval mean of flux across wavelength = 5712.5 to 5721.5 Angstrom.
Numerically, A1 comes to 298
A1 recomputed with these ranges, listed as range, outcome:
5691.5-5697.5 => 297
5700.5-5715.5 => 294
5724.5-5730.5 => 283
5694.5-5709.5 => 298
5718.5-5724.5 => 300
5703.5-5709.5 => 291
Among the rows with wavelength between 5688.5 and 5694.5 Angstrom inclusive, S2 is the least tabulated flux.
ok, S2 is 299.3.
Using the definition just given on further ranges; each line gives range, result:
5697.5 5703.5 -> 303.5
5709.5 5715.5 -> 283.4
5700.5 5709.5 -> 284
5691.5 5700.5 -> 294.6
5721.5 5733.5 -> 277.8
